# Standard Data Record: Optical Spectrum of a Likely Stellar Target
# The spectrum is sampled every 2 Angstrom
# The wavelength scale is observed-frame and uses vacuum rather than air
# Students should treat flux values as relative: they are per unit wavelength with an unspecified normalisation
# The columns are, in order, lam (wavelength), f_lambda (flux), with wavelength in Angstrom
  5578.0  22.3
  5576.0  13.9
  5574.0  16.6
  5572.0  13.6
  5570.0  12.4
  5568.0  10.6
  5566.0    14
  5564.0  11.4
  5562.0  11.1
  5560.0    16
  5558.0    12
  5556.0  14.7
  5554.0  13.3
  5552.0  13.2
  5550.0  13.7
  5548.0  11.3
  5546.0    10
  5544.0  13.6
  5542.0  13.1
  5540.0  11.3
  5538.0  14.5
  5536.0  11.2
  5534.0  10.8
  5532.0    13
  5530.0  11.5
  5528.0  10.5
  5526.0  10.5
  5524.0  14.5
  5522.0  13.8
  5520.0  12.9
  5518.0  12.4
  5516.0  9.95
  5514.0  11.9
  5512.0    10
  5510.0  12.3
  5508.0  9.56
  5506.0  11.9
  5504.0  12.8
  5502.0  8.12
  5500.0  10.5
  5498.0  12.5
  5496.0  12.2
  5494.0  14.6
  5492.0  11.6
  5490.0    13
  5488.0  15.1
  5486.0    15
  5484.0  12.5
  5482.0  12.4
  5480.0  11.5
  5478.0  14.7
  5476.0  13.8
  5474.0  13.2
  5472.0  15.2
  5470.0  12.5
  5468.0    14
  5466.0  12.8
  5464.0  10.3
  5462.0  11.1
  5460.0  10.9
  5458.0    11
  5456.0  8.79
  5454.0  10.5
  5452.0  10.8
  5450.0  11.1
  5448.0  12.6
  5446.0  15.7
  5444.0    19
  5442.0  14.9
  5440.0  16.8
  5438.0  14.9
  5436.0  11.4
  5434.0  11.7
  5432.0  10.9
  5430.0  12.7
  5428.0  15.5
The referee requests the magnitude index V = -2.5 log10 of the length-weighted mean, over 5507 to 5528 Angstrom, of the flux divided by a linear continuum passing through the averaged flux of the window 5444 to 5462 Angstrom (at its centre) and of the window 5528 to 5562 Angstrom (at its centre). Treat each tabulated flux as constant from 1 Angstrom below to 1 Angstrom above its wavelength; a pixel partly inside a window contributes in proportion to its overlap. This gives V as 0.06 mag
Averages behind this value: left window 11.8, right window 12.6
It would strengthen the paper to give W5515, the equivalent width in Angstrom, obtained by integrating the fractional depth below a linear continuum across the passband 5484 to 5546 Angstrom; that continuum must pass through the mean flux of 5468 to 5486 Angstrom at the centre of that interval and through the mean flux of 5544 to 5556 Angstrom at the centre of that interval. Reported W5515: 4.0 Angstrom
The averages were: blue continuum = 13.4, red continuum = 12.6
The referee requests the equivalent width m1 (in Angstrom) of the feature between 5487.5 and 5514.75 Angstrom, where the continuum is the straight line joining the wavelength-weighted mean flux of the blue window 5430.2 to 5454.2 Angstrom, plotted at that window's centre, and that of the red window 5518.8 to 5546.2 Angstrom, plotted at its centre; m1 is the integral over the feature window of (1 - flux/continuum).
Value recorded 1.9 Angstrom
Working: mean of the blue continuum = 13.4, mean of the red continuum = 12.3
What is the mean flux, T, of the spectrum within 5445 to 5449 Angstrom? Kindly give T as 14.1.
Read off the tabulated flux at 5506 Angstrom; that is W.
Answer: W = 11.9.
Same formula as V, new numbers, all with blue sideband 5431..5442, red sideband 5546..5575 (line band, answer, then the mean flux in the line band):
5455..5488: 0.056 mag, 12.6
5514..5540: 0.087 mag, 12.1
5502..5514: 0.184 mag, 11.1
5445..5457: 0.148 mag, 11.6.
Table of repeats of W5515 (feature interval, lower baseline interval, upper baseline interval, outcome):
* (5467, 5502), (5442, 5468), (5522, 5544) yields -2.3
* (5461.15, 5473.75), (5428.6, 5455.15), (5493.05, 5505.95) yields -0.1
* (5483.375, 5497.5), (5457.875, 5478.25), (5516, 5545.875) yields -1.0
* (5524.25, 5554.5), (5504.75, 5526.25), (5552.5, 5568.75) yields 0.7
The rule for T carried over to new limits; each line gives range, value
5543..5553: 12.4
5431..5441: 13.1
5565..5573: 12.7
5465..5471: 13.1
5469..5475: 13.6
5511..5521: 11.4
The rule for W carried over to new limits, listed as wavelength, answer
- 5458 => 11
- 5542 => 13.1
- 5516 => 9.95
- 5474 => 13.2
